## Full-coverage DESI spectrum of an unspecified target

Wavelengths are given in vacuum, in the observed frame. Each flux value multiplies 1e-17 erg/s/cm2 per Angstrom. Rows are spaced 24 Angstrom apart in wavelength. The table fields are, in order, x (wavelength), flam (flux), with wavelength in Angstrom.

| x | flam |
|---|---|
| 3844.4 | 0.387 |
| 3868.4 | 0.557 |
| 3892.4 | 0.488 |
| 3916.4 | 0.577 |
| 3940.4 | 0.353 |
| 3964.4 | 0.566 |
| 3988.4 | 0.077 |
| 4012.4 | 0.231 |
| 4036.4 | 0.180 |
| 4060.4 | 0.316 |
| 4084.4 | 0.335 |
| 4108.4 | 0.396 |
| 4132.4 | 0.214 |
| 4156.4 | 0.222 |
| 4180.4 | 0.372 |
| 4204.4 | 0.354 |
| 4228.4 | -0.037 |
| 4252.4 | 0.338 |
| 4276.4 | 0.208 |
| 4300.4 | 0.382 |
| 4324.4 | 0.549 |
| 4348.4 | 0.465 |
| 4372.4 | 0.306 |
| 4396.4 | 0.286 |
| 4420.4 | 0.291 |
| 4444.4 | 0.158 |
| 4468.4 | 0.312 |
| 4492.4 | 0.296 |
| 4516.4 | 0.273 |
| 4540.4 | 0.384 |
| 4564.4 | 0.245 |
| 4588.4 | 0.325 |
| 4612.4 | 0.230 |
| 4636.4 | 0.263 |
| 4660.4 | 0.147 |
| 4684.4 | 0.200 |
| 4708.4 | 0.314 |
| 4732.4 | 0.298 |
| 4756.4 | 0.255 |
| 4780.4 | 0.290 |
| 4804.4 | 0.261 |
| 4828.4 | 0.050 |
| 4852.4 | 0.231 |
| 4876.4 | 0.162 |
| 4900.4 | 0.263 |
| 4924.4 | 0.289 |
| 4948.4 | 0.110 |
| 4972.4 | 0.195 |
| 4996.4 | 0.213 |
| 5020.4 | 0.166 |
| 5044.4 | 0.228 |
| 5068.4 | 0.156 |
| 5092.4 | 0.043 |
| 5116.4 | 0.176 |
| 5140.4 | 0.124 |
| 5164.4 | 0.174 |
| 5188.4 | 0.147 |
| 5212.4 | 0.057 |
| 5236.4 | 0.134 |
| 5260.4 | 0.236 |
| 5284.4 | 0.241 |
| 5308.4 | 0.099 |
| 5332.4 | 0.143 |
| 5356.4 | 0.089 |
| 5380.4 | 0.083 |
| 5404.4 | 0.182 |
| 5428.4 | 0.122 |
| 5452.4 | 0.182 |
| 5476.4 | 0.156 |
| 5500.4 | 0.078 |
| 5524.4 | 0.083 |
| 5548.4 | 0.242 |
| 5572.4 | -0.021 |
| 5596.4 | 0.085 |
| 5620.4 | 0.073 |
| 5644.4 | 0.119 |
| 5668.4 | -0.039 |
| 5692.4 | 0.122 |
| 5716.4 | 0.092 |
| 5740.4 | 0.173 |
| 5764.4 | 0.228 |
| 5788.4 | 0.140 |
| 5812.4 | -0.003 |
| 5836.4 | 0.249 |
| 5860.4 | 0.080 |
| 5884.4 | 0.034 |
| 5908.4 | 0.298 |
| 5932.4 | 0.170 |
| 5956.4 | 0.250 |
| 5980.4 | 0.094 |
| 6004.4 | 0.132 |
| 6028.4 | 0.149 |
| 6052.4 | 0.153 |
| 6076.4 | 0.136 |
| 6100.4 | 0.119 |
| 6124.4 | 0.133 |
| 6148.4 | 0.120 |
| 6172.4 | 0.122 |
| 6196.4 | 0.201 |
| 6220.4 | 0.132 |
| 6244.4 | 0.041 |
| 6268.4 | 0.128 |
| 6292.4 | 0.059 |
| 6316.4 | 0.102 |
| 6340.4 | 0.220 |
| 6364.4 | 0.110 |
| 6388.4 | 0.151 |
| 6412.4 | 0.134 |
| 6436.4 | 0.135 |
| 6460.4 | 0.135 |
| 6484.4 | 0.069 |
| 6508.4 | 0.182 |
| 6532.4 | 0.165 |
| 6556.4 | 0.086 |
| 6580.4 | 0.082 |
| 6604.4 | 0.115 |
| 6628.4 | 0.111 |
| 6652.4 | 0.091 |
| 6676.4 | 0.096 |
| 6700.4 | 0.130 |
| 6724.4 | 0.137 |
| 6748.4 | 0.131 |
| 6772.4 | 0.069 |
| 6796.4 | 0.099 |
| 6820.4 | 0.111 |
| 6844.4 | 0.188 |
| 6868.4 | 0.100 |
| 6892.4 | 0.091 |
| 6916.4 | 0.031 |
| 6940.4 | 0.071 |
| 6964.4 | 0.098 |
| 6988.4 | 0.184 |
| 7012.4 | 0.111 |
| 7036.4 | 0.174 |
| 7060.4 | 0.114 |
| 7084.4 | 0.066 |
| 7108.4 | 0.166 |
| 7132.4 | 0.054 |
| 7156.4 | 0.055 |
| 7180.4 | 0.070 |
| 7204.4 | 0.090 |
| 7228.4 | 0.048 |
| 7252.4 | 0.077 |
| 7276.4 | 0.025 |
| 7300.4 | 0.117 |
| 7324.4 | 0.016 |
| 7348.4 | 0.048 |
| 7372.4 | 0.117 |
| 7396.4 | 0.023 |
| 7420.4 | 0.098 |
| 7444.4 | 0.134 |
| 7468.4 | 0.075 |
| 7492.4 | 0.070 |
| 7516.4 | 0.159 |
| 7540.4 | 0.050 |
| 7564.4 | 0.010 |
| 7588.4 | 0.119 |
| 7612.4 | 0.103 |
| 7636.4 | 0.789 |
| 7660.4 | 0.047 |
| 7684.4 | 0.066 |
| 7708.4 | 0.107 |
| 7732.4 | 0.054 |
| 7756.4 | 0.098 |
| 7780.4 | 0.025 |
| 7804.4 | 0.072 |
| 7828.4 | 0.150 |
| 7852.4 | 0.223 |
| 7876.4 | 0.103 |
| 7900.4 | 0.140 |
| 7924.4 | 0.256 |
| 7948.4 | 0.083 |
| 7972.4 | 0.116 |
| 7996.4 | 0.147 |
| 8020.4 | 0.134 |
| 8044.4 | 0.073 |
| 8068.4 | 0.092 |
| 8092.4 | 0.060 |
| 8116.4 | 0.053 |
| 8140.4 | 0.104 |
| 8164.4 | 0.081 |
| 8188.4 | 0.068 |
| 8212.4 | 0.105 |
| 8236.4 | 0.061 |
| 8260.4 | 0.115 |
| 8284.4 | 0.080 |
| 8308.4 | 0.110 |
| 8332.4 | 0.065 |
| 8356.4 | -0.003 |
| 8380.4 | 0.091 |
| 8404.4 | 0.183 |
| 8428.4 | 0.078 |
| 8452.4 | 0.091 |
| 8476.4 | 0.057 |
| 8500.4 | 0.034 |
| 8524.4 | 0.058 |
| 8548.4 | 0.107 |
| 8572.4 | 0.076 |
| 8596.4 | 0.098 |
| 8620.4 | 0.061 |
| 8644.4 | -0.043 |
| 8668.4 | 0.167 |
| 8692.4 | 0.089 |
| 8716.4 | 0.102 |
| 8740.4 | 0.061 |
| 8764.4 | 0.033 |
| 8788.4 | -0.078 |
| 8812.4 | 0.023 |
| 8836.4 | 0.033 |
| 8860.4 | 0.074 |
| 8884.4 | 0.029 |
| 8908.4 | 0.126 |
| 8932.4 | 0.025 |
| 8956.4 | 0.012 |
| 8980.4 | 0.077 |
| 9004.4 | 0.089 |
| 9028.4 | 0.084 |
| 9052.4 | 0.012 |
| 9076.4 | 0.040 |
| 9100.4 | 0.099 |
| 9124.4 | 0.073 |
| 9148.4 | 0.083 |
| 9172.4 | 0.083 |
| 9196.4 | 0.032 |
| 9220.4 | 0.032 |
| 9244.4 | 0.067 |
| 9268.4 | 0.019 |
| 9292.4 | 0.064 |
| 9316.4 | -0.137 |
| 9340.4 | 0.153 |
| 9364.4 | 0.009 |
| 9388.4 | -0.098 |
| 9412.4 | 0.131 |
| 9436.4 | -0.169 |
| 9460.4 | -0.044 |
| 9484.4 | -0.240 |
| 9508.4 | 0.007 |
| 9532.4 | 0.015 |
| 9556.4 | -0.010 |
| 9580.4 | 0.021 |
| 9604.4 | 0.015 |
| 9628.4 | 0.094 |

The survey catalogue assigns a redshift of 1.049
